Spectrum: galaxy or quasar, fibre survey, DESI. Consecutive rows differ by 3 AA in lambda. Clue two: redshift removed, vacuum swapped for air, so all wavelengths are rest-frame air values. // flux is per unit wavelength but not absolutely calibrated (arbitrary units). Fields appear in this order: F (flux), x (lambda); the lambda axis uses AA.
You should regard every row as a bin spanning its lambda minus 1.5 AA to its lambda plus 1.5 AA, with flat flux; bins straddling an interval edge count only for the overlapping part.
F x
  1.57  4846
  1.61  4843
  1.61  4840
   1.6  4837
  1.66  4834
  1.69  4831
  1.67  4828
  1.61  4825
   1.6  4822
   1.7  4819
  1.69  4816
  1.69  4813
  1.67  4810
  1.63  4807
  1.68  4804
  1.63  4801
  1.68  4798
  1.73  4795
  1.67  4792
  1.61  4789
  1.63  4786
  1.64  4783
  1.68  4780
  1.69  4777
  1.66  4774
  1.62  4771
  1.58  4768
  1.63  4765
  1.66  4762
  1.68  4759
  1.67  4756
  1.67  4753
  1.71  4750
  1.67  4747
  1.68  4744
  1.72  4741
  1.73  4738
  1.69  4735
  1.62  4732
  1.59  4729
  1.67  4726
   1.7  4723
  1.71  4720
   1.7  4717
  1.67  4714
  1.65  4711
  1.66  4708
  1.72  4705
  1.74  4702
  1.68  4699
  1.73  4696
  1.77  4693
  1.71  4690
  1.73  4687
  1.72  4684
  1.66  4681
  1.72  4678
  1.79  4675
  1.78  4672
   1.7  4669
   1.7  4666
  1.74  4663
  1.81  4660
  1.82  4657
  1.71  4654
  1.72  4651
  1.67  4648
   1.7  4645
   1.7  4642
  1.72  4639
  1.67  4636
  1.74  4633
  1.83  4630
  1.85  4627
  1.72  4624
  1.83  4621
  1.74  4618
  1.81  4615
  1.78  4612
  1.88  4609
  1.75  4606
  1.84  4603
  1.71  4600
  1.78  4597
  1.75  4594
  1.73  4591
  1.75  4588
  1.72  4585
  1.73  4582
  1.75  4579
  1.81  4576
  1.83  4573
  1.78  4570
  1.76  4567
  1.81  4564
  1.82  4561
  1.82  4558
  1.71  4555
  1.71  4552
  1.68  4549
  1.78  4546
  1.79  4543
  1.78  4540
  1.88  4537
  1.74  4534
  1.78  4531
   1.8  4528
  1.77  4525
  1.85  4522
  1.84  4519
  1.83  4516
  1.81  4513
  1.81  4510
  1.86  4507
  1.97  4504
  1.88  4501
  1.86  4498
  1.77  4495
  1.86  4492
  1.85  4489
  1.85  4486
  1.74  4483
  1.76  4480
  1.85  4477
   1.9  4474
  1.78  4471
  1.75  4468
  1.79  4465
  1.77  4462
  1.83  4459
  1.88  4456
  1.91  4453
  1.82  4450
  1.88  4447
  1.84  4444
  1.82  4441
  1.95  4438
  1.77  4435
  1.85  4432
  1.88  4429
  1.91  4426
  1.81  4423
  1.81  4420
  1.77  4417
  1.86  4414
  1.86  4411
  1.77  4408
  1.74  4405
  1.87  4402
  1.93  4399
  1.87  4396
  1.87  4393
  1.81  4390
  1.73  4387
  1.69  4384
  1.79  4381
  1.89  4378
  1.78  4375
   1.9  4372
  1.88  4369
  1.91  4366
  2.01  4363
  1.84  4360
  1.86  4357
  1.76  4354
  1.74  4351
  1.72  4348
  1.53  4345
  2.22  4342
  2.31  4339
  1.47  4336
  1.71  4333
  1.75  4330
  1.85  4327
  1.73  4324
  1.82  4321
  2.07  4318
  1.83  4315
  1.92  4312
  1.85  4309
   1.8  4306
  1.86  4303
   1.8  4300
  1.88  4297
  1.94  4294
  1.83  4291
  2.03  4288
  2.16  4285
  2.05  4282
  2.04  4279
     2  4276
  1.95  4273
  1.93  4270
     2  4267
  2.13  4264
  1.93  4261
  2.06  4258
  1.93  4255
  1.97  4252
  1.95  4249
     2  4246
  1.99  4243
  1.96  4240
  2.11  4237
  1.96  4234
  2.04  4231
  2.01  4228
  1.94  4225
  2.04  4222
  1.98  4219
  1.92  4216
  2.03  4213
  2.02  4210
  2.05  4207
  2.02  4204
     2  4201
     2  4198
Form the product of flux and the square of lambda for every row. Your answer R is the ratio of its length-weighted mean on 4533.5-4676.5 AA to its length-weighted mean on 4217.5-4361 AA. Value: 1.06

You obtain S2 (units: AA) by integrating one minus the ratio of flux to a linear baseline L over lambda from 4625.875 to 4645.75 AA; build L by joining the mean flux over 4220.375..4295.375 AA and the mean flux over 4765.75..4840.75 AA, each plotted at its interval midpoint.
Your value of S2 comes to 0.2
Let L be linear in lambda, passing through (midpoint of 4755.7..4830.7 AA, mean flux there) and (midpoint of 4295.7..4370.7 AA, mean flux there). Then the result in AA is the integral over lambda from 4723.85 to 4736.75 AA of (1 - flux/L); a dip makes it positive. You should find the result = 0.3 AA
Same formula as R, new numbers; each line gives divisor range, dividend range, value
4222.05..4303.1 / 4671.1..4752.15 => 1.05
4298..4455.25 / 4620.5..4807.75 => 1.07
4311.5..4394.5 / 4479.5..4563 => 1.06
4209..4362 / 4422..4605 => 1.04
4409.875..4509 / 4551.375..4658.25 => 1.02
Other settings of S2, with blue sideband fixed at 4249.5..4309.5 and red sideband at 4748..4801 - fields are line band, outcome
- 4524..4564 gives 0.5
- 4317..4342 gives 0.9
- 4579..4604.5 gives 0.3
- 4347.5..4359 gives 0.8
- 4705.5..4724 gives 0.1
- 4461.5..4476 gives 0.3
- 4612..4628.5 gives -0.3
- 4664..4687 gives -0.1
